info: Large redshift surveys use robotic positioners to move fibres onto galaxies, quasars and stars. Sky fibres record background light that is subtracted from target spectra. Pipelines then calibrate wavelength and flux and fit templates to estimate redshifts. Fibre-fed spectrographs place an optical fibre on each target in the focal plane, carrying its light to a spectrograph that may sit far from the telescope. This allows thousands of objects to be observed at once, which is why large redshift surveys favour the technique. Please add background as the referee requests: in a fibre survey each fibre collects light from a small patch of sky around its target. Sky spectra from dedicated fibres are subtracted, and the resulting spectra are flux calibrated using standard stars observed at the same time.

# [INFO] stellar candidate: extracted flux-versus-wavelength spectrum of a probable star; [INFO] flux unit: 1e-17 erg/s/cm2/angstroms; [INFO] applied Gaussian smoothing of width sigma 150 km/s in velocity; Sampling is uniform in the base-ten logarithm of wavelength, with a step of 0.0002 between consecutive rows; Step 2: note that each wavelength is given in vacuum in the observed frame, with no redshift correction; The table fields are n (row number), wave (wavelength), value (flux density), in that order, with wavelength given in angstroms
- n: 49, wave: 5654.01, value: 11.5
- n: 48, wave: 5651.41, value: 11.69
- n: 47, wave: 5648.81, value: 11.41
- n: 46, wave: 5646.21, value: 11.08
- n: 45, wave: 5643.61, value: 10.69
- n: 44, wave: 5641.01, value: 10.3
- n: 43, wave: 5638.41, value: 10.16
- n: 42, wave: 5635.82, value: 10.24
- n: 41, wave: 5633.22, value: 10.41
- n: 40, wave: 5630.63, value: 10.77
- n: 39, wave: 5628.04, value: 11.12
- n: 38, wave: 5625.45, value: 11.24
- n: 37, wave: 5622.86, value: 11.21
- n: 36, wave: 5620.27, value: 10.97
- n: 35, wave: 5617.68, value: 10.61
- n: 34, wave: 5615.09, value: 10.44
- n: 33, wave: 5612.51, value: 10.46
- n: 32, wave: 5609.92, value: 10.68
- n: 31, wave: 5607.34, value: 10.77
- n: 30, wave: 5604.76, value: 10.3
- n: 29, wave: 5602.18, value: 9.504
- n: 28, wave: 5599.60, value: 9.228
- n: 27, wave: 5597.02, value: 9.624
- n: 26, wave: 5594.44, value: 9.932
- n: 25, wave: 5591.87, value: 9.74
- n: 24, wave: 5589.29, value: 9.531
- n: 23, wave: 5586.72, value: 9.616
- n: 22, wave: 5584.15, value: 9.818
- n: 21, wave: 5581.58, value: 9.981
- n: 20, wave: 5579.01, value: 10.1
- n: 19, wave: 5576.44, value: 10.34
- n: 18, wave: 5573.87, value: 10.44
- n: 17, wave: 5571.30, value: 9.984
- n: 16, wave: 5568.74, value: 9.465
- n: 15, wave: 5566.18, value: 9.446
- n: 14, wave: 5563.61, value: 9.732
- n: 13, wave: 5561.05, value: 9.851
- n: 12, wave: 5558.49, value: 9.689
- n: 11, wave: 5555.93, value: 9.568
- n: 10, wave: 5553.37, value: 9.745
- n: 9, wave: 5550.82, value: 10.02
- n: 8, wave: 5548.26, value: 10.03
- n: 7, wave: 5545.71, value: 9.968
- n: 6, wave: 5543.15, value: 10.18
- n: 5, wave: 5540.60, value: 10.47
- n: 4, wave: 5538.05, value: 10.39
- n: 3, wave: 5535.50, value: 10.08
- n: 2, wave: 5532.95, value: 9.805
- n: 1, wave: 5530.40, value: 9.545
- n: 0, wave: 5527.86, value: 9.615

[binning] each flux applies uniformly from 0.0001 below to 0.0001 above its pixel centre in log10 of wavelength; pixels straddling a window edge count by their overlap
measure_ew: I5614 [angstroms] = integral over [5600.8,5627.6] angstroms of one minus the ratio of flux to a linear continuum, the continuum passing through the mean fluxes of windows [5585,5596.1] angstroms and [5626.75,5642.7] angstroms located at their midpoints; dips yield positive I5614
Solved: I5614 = -1.3 angstroms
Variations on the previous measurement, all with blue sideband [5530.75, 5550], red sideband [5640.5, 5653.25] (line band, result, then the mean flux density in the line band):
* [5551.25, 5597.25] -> 2.6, 9.82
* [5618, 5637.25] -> 0.2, 10.8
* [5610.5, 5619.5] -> 0.2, 10.5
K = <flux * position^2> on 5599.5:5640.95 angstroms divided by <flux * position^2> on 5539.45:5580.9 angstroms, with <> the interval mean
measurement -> 1.08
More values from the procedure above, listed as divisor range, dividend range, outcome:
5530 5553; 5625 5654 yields 1.12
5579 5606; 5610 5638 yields 1.11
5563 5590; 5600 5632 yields 1.09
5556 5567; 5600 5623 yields 1.10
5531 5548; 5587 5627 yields 1.04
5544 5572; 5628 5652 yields 1.13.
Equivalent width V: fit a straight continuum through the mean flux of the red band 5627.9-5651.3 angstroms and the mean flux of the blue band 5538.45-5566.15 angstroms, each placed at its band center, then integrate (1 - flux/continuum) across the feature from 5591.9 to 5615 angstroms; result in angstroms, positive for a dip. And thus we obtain 0.7 angstroms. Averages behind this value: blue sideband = 9.92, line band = 10.1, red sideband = 10.7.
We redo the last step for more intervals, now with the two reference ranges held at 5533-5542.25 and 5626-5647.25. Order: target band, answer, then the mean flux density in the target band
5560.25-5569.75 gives 0.7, 9.61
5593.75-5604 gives 0.9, 9.58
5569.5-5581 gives 0.2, 10.2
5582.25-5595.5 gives 0.9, 9.74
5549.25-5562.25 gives 0.7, 9.78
